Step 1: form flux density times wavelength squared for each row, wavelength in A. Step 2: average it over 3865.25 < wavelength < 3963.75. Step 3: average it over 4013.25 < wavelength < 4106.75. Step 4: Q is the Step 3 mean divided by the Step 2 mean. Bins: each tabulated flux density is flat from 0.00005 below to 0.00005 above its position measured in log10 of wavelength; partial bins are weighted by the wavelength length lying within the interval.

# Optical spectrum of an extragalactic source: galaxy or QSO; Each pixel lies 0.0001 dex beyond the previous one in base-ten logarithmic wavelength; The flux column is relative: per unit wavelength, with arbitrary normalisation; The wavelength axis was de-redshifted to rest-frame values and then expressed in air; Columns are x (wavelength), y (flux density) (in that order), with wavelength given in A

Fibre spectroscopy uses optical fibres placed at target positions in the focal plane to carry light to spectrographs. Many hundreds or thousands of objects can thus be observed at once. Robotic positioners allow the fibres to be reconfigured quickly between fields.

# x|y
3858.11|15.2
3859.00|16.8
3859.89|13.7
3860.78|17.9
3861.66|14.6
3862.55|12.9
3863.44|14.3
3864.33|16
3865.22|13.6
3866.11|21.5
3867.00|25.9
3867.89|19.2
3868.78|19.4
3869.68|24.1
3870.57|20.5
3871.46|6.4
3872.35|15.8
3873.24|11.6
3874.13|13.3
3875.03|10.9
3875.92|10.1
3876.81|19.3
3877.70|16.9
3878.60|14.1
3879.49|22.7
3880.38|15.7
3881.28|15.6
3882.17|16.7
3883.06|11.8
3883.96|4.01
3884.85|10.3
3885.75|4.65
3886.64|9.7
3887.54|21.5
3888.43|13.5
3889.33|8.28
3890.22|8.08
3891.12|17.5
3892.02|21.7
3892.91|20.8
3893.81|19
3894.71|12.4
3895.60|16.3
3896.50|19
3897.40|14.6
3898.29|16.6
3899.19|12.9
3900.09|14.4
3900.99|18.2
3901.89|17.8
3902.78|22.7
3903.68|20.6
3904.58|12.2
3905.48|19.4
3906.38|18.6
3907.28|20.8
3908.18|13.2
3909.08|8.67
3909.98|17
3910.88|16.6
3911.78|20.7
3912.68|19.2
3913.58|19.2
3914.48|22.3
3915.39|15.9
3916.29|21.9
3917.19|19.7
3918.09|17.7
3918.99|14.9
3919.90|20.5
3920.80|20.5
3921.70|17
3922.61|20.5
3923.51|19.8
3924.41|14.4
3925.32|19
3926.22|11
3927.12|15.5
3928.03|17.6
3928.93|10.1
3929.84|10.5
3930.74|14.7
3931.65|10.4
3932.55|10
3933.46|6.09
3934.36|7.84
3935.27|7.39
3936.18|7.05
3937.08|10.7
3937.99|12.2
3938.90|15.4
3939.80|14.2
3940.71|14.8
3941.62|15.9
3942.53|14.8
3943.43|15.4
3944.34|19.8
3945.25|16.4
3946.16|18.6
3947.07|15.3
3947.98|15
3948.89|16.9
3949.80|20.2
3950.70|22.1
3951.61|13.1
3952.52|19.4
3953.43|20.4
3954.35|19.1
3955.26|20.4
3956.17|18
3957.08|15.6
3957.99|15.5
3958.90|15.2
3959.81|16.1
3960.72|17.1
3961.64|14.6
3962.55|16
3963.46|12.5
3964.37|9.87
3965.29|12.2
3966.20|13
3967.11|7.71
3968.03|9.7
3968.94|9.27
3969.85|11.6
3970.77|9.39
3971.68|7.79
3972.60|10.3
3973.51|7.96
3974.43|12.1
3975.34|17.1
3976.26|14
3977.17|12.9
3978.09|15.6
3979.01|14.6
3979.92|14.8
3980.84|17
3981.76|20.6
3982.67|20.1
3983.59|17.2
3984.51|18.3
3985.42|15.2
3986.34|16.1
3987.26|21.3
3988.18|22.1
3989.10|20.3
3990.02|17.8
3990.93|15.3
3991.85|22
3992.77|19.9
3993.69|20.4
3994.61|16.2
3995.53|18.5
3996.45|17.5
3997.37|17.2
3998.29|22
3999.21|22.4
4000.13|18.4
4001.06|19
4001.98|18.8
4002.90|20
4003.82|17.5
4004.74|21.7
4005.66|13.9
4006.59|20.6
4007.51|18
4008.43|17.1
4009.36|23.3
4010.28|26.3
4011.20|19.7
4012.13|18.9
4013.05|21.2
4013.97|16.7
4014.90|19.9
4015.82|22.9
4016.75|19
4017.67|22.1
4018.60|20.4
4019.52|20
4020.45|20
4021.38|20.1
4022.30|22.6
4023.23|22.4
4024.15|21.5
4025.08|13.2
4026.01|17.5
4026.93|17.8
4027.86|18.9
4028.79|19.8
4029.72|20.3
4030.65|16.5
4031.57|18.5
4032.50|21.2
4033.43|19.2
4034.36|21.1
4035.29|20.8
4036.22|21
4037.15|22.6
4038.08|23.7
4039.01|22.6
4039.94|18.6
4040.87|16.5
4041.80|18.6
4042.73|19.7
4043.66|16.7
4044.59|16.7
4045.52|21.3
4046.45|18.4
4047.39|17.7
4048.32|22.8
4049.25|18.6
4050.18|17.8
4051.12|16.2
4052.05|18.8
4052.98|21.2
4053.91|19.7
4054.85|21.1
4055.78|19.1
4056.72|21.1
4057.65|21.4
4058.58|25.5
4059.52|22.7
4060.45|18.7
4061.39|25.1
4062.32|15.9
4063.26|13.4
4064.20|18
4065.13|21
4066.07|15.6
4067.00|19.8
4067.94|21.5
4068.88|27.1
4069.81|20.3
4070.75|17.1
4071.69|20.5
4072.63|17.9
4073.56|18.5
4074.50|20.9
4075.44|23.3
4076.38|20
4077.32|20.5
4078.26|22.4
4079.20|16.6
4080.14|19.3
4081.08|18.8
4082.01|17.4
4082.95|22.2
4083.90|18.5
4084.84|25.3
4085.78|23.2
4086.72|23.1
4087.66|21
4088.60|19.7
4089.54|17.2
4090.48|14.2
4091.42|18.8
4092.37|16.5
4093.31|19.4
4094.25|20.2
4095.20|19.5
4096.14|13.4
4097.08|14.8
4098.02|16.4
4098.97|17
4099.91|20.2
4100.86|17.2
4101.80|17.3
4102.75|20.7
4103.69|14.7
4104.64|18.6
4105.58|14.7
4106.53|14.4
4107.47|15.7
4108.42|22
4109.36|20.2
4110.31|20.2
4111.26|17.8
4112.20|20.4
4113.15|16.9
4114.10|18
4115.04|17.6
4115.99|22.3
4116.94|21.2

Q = 1.3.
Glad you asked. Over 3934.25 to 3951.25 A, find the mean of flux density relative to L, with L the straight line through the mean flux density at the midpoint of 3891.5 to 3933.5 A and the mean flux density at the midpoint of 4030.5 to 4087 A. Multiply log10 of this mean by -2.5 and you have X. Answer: 0.17 mag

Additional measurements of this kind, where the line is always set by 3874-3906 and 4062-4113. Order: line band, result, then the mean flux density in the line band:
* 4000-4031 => -0.123 mag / 19.6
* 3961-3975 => 0.441 mag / 11.1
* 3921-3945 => 0.169 mag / 13.6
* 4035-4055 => -0.086 mag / 19.6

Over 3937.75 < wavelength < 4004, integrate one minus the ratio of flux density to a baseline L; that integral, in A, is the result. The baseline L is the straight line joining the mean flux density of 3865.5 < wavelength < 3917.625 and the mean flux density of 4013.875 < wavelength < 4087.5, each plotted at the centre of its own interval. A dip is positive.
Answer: 7.0 A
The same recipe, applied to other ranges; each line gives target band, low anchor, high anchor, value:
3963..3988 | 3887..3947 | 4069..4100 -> 4.8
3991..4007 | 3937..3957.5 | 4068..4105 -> -1.2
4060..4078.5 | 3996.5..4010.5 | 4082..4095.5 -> -0.1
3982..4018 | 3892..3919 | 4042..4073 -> -0.9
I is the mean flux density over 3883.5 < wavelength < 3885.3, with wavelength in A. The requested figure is 7.16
